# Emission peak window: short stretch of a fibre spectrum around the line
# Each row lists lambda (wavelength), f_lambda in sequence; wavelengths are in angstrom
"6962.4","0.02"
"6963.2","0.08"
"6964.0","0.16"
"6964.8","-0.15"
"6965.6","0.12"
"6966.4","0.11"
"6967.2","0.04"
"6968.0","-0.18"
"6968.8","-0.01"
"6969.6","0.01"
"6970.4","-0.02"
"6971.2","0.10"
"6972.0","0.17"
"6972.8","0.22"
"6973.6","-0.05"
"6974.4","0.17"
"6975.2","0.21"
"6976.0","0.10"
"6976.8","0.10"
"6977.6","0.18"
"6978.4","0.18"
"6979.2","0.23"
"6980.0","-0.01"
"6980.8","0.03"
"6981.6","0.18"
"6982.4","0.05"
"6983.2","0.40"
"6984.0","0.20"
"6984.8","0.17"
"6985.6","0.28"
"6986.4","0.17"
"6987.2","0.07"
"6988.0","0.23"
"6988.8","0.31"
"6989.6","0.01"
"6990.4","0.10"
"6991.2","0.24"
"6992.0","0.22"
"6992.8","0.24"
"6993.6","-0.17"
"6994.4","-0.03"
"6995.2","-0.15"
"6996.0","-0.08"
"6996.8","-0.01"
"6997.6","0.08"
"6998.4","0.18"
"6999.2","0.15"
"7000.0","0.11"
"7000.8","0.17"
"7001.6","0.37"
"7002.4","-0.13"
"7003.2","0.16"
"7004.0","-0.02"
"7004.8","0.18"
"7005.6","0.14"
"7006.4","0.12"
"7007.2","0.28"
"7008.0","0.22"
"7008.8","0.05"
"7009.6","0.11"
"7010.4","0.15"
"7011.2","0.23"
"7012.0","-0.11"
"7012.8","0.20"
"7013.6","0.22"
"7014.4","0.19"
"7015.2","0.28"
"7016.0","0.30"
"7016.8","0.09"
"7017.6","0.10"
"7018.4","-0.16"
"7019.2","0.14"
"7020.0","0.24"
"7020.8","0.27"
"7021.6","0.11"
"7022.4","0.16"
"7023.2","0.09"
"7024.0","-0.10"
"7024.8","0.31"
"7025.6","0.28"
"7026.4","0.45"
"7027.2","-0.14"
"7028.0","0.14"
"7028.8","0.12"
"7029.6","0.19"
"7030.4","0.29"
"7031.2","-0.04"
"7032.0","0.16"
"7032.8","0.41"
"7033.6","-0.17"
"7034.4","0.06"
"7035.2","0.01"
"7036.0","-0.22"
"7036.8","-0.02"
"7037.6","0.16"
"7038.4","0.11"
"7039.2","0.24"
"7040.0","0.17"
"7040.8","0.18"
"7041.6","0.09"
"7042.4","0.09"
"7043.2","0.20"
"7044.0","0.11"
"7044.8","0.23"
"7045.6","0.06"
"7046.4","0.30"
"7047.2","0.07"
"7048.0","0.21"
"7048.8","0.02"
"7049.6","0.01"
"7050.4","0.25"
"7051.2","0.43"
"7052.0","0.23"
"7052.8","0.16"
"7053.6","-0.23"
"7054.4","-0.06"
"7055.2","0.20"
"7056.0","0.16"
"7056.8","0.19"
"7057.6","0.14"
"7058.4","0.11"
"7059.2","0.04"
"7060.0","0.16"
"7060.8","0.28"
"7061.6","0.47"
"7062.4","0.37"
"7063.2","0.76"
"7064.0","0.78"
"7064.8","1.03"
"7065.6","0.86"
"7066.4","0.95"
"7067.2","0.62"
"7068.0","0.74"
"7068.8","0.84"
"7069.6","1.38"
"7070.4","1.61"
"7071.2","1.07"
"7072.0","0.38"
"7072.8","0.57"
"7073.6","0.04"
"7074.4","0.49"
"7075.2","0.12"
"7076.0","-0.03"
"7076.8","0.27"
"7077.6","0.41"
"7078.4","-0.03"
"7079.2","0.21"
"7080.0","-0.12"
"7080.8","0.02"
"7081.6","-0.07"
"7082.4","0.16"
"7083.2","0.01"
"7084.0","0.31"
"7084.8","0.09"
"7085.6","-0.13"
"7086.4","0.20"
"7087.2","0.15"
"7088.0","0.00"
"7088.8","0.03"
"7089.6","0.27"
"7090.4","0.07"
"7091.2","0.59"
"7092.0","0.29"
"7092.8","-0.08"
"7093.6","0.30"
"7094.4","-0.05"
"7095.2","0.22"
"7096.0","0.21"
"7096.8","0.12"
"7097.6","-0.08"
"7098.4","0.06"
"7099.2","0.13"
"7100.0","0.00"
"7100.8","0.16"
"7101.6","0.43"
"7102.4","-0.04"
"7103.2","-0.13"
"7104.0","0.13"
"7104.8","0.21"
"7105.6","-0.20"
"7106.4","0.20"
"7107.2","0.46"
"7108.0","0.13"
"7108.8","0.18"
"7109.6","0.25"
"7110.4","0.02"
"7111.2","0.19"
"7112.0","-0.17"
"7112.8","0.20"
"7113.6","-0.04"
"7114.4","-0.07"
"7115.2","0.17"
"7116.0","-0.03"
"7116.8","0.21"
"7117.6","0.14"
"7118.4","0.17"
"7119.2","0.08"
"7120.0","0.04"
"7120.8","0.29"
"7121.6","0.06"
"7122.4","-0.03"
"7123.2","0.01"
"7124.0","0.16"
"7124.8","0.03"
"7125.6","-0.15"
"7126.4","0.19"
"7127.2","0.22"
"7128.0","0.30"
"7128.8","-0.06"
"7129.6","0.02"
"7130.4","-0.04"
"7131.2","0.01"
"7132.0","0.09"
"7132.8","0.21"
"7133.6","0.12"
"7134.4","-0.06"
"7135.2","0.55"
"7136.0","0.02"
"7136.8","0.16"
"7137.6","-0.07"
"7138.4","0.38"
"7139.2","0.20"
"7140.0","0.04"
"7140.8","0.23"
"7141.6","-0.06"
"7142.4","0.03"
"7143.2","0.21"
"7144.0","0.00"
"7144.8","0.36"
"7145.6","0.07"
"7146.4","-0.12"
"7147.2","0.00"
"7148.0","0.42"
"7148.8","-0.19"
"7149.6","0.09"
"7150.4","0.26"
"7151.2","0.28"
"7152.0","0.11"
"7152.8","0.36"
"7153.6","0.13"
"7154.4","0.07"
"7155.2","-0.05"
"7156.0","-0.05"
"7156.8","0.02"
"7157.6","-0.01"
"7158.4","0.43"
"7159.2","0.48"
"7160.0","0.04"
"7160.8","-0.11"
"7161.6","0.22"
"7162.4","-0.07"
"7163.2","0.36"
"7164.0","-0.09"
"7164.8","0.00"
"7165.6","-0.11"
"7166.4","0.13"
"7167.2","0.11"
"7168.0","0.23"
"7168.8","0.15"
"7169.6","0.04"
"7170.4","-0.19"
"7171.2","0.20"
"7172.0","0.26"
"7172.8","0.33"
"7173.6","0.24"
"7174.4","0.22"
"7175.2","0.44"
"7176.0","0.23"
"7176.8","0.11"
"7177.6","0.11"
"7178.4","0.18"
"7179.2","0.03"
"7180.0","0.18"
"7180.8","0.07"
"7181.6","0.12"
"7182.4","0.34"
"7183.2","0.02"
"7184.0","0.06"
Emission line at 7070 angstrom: [O II]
